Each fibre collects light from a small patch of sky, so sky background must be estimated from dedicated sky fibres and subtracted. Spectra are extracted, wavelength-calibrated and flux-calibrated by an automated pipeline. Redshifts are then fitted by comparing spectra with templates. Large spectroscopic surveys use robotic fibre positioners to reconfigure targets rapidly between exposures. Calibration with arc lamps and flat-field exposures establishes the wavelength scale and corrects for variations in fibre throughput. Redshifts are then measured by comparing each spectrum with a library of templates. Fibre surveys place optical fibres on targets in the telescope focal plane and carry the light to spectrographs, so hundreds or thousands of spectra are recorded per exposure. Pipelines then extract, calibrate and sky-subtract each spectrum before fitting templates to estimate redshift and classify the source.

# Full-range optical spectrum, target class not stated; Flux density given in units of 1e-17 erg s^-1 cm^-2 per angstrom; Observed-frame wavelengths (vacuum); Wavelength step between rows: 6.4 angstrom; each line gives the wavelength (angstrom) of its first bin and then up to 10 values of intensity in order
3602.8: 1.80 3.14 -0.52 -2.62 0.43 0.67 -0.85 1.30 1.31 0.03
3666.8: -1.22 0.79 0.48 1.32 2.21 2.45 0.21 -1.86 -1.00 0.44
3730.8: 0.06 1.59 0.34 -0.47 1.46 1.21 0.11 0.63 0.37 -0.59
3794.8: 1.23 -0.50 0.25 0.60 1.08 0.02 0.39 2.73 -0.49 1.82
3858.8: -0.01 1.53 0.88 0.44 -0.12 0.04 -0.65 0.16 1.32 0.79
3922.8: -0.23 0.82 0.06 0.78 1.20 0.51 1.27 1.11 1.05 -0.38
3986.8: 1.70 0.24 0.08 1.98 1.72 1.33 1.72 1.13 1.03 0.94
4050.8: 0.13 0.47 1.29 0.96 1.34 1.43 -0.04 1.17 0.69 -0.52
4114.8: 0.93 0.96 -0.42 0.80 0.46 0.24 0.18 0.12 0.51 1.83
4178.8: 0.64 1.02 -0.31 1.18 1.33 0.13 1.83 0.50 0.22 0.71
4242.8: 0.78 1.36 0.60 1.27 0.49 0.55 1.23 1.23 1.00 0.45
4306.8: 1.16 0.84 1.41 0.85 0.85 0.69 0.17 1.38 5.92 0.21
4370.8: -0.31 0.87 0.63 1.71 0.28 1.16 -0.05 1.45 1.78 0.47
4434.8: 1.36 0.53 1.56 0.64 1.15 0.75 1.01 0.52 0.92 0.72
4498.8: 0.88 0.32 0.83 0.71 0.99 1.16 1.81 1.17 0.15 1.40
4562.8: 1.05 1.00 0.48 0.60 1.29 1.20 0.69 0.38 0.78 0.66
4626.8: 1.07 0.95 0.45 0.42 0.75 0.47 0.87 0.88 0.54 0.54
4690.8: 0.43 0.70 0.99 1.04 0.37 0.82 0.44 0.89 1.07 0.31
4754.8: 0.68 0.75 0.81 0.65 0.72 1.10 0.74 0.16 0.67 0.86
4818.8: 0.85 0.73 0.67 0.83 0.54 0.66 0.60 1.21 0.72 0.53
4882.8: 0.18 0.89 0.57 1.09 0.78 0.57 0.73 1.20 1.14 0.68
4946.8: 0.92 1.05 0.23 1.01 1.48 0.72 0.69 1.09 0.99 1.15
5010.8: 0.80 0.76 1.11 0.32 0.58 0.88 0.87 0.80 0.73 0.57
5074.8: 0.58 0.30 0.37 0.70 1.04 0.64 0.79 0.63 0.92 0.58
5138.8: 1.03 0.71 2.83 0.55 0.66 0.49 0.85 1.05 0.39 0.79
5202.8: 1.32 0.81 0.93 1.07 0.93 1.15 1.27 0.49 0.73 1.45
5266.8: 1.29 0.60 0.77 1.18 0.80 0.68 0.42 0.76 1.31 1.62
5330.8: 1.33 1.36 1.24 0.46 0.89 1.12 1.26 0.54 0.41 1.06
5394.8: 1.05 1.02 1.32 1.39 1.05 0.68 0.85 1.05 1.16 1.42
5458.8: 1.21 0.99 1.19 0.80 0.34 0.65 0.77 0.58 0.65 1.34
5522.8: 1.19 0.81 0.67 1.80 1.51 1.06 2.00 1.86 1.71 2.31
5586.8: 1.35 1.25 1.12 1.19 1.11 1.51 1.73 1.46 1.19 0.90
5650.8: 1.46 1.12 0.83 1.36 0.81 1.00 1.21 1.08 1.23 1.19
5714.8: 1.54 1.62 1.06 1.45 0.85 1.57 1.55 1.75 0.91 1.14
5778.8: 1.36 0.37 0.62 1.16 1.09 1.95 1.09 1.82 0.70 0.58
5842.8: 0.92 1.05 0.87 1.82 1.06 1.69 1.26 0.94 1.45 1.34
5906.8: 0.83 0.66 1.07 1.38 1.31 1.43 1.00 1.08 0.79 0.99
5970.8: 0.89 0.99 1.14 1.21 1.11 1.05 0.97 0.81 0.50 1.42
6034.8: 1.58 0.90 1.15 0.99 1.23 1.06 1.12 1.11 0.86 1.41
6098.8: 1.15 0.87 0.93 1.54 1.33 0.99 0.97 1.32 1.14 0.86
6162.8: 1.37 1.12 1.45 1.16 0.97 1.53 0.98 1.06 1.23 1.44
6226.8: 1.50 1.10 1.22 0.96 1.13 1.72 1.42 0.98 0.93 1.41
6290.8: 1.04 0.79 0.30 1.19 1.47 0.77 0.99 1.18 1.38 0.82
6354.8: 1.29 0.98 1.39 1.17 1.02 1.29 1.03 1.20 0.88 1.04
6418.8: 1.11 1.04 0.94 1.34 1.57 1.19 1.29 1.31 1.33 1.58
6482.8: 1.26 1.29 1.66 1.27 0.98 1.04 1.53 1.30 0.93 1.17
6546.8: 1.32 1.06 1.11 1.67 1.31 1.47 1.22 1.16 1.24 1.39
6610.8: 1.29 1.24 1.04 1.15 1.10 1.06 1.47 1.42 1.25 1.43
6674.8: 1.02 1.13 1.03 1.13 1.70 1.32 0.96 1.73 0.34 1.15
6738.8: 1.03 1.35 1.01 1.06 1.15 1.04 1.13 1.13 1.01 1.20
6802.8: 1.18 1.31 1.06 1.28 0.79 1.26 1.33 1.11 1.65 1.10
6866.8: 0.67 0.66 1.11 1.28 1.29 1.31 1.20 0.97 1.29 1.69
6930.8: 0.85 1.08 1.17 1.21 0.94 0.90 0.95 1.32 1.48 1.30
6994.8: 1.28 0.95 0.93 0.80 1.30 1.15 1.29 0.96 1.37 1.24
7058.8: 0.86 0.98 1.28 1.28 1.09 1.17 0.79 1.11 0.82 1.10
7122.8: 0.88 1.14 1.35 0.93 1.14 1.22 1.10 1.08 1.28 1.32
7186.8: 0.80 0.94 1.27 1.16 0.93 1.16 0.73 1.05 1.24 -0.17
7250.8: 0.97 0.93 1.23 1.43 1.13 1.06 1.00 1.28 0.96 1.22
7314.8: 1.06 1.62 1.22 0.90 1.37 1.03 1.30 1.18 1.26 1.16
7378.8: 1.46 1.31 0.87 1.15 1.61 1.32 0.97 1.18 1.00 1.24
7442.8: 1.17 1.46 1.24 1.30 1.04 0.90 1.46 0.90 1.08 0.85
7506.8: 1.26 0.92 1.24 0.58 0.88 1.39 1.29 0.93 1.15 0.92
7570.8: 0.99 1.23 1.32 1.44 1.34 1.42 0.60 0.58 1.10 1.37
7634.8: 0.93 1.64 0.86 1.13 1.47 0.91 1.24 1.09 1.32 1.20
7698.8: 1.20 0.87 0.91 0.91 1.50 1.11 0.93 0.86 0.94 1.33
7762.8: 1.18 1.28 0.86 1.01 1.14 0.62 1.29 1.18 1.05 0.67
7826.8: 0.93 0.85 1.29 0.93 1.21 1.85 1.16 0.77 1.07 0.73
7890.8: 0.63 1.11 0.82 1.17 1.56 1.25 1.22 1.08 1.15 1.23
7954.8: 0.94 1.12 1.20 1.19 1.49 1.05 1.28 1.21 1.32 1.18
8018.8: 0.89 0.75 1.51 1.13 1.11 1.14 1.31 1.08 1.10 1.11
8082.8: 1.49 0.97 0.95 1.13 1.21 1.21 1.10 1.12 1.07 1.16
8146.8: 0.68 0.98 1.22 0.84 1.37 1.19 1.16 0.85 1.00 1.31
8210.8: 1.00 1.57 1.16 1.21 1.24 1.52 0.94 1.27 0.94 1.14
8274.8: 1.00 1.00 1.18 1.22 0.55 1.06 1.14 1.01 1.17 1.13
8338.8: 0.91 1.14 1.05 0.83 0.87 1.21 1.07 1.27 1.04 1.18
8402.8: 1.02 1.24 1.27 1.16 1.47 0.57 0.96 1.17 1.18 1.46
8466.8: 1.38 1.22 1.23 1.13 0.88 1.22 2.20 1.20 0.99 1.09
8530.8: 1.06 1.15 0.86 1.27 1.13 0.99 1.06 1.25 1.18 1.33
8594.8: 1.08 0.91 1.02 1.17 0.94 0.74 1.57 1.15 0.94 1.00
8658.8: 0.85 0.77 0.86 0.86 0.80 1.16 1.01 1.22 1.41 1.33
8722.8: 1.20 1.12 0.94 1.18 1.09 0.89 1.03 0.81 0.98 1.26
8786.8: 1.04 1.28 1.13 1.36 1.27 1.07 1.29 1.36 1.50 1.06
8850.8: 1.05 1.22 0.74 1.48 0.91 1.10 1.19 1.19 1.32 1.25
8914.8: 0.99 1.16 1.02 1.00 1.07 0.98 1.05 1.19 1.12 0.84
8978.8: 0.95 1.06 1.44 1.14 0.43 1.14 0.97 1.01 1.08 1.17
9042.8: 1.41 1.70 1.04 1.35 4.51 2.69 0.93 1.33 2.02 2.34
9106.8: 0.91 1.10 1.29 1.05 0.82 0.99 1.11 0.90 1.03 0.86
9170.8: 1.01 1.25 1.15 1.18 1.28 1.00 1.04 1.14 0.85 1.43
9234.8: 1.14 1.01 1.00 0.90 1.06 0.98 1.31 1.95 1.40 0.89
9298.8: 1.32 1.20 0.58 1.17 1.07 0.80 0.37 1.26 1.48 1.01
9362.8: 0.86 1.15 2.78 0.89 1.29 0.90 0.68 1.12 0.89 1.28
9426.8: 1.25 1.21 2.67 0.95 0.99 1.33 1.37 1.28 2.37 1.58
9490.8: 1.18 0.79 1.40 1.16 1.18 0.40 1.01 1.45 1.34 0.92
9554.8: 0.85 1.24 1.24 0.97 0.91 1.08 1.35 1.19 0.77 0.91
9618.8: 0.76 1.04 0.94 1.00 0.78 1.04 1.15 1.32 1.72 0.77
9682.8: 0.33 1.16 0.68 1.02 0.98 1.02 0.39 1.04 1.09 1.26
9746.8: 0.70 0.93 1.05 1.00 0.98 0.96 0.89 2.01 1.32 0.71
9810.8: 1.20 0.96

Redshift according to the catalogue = 0.38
